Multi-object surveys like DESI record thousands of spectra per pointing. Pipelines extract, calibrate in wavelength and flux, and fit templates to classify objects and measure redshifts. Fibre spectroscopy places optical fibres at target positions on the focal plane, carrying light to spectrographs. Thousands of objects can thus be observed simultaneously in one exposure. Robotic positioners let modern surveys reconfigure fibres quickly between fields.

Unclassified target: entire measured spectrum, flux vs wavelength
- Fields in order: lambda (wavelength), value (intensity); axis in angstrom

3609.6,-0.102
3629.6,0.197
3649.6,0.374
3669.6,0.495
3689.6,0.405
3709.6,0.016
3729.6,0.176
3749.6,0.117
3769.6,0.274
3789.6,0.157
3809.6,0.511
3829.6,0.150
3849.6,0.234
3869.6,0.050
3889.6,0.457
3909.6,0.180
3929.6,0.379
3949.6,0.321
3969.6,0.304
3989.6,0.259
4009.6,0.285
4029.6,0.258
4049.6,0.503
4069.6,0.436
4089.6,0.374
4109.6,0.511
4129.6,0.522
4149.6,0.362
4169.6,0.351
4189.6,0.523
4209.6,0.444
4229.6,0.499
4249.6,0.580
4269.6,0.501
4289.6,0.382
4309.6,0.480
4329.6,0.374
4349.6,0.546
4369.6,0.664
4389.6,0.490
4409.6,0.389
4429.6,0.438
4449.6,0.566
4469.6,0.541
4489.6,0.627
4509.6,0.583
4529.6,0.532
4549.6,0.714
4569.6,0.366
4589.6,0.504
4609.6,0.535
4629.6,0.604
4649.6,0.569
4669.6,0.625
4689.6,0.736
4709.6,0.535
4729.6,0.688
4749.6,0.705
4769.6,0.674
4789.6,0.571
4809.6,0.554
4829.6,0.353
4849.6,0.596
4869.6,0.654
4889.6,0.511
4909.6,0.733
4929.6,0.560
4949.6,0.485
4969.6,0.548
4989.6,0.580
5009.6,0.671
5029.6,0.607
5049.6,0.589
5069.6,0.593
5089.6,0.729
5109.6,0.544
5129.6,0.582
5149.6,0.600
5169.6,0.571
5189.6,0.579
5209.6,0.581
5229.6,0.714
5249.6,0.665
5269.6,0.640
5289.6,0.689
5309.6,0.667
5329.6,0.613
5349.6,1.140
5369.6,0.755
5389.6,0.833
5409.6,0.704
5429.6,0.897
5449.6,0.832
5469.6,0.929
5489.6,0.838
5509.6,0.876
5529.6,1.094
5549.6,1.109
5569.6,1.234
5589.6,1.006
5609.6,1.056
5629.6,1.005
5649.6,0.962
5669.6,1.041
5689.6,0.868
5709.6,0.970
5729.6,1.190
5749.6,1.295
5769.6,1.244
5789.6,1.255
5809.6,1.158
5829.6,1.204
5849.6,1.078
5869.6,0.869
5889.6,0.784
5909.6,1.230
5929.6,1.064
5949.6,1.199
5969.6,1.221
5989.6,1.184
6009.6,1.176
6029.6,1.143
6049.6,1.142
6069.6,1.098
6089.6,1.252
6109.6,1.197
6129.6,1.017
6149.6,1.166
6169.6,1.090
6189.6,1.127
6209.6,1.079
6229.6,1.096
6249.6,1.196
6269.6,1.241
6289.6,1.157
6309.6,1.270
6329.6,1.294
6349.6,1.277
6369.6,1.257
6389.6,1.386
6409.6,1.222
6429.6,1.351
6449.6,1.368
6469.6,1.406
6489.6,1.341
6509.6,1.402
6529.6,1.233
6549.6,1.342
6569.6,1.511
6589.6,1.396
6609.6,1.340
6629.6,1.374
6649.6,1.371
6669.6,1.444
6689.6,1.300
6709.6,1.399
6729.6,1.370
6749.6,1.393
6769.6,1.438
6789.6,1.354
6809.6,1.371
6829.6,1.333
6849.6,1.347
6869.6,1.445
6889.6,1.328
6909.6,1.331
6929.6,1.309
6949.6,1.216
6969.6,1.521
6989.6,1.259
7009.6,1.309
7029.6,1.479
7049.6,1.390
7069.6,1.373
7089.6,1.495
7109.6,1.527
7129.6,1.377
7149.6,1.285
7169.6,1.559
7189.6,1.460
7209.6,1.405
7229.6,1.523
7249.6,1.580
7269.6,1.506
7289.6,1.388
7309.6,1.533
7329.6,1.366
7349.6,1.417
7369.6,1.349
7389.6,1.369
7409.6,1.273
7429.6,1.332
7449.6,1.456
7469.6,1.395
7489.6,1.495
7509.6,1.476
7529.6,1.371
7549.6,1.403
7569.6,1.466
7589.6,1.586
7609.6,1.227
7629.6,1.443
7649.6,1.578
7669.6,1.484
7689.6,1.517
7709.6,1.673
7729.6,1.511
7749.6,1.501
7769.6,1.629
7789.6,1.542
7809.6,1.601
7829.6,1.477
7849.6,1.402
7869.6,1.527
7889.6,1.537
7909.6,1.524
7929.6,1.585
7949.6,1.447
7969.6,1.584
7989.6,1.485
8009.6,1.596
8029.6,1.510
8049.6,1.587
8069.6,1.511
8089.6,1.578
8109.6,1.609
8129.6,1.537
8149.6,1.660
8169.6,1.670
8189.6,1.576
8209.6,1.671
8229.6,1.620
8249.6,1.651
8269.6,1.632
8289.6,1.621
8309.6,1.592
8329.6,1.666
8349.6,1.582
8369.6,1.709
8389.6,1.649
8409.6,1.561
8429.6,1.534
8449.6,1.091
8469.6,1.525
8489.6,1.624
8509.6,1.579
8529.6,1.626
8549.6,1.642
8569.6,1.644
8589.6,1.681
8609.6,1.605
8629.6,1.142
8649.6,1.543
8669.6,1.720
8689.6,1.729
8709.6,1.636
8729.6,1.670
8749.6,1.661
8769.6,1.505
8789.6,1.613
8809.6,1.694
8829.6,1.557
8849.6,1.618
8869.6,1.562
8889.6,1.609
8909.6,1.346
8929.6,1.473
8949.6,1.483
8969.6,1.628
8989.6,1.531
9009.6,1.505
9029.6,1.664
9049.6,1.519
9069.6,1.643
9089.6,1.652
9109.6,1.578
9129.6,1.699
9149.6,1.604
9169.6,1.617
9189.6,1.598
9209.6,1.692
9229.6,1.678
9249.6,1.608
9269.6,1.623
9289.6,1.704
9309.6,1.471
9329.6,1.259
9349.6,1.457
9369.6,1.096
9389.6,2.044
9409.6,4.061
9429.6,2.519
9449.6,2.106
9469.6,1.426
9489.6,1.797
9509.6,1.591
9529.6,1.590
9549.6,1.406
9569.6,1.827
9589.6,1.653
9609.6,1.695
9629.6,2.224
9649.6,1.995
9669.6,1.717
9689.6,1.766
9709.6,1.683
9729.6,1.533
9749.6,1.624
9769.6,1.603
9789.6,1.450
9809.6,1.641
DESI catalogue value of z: 0.434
